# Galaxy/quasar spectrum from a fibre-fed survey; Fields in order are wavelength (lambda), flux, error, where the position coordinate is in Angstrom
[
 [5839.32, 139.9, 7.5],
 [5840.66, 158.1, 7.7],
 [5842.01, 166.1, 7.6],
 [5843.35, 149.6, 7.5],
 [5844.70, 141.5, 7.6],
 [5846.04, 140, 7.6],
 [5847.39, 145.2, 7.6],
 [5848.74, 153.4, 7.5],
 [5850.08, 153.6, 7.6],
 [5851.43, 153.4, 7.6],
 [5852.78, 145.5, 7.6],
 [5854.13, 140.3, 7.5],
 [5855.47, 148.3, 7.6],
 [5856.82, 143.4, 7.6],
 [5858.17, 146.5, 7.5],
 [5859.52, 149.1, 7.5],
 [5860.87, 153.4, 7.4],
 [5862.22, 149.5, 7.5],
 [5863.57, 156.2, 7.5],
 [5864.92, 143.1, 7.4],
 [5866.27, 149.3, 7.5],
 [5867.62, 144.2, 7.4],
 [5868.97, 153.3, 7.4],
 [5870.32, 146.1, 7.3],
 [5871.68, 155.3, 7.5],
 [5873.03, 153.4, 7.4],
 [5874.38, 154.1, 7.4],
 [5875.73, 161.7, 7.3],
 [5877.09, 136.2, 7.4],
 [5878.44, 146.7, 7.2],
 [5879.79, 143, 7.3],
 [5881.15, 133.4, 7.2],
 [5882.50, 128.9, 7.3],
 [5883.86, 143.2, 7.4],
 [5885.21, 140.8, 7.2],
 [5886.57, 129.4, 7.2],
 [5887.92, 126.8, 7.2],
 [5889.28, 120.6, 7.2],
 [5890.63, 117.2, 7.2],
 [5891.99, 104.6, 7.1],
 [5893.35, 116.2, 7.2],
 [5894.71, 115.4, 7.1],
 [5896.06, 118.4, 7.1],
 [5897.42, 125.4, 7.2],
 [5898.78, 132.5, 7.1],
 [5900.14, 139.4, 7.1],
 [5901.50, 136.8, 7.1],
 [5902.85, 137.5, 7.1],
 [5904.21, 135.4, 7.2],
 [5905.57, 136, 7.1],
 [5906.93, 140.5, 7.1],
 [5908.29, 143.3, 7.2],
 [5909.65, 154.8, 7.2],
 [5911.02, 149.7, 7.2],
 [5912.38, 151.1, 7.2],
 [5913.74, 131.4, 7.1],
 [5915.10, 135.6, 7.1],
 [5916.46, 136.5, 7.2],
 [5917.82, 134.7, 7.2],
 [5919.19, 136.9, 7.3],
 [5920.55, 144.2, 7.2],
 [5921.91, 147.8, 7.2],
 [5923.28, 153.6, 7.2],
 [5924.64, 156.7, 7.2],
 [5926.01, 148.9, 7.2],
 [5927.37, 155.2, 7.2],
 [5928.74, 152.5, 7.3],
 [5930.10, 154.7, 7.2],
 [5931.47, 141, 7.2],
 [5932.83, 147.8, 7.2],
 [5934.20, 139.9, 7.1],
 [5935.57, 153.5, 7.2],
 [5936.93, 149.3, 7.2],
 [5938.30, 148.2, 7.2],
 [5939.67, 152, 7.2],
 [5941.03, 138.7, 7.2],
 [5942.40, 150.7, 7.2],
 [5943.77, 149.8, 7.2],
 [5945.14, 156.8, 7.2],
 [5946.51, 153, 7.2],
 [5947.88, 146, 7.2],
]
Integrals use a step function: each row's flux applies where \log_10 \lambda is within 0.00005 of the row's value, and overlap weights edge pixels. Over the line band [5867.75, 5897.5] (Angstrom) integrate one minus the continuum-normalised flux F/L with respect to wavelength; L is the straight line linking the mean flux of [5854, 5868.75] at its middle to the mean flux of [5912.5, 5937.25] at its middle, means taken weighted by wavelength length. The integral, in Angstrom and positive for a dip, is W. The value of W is 2.4 Angstrom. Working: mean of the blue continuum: 148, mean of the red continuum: 146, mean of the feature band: 135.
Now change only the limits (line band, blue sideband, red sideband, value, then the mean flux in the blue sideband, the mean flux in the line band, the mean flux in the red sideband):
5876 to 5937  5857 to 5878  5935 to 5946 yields 4.7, 150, 138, 150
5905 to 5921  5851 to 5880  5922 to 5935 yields 0.9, 149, 141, 150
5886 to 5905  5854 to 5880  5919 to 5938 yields 3.0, 149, 125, 149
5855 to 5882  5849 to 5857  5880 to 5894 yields -2.0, 148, 148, 127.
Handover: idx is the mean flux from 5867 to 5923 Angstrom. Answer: 138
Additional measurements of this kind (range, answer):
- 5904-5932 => 145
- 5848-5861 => 148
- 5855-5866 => 149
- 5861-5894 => 140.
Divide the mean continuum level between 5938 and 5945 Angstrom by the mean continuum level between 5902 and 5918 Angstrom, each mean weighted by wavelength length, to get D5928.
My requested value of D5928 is 1.1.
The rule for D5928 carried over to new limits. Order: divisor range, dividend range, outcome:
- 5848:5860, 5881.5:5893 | 0.85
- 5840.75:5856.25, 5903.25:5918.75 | 0.94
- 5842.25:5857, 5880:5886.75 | 0.92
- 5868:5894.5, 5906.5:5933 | 1.06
